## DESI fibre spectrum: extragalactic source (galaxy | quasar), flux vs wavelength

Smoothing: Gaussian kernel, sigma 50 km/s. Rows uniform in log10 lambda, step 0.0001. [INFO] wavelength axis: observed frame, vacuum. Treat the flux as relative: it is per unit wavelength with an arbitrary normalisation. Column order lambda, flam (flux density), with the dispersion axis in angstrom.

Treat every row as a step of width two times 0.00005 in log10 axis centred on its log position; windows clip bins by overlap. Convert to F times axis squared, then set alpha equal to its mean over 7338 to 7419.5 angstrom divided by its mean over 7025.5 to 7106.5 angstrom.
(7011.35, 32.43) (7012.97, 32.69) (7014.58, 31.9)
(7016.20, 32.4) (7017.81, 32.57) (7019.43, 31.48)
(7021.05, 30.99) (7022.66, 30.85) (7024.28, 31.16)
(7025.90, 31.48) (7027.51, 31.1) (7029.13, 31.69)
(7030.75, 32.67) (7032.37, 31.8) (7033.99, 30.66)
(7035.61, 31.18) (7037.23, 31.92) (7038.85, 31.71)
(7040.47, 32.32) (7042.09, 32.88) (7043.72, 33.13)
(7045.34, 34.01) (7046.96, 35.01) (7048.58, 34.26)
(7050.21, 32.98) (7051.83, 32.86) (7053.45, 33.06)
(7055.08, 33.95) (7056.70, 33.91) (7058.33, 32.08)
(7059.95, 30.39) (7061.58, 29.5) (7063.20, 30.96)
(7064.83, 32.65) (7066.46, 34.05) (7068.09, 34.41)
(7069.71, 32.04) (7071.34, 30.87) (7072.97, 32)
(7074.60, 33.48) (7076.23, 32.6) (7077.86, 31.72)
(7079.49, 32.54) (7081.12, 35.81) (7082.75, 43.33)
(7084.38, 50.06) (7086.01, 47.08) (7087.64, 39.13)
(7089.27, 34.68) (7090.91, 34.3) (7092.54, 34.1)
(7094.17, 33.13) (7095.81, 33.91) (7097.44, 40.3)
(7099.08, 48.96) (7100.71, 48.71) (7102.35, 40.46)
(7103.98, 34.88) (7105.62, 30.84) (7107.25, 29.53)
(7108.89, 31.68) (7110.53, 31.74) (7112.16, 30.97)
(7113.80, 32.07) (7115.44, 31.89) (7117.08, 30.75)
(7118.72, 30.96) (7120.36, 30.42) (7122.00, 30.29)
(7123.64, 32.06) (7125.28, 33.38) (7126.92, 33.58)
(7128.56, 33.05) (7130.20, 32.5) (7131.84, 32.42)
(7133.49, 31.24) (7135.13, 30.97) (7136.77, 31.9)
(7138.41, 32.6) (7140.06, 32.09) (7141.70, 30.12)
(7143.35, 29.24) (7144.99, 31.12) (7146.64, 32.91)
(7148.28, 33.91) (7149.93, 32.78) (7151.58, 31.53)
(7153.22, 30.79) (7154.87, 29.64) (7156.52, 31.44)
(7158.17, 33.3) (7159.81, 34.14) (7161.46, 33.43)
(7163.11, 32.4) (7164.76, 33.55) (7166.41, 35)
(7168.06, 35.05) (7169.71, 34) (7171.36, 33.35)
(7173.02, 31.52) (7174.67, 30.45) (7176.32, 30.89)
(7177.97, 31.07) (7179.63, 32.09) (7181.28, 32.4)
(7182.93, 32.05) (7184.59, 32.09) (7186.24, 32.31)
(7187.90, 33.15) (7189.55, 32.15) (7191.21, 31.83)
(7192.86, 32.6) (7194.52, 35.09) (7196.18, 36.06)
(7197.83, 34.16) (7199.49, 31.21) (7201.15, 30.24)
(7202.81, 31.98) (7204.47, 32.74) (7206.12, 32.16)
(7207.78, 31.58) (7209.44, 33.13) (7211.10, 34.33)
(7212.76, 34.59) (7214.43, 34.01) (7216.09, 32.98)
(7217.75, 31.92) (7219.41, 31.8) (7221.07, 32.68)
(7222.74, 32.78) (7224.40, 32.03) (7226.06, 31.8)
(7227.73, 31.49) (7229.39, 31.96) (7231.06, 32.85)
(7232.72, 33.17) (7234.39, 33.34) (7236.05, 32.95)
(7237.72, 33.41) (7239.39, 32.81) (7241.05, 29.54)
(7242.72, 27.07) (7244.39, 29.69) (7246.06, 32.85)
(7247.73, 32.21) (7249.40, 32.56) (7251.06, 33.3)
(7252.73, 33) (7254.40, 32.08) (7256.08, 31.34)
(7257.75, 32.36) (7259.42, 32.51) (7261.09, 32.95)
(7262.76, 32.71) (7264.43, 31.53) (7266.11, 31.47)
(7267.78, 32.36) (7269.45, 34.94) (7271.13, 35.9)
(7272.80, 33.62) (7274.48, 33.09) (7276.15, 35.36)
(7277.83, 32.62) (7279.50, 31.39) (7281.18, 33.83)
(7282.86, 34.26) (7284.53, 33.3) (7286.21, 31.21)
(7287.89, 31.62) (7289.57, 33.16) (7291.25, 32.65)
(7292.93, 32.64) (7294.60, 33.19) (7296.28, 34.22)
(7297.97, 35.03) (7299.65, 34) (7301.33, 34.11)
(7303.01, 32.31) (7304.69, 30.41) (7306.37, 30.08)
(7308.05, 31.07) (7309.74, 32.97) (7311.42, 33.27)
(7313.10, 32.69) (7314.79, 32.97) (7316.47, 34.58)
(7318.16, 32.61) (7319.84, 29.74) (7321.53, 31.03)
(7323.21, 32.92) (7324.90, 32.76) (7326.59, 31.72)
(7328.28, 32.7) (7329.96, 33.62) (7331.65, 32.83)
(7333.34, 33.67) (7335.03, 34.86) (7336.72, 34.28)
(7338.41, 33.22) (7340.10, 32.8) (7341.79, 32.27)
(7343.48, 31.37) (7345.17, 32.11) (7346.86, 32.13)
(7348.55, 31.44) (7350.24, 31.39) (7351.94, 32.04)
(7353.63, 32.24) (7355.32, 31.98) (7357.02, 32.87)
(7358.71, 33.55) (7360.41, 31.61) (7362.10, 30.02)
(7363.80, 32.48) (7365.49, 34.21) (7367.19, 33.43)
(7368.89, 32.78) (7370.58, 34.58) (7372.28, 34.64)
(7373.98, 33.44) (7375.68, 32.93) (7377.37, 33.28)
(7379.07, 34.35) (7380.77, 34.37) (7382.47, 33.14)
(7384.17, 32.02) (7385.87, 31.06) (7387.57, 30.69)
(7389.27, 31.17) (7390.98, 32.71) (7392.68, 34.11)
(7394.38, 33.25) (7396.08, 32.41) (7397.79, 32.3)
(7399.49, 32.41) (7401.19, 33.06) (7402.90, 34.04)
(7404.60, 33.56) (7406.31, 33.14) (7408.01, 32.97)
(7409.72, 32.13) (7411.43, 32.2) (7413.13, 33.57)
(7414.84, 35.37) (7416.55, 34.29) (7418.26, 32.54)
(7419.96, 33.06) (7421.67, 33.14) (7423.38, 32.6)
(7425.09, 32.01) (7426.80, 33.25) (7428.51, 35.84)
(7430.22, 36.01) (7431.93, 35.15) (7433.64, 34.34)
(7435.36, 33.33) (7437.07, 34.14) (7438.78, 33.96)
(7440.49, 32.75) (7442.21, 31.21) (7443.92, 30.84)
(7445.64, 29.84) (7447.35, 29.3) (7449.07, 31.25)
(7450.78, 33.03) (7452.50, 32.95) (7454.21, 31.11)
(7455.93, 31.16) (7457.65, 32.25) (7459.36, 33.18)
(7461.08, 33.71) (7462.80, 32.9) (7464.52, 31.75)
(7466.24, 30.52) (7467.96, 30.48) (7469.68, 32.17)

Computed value 1.0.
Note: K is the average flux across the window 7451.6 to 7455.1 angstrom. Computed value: 32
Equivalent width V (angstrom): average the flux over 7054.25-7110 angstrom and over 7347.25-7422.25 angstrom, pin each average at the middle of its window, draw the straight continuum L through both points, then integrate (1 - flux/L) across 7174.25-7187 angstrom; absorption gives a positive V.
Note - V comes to 1.1 angstrom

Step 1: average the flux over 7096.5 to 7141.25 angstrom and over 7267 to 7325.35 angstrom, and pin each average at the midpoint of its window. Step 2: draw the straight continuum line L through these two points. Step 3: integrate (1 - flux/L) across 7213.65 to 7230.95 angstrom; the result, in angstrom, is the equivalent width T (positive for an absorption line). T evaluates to 0.45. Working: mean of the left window 33.7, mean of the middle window 32.4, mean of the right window 32.9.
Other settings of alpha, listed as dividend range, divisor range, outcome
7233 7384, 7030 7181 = 1.03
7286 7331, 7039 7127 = 1.01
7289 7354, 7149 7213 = 1.04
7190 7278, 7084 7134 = 0.96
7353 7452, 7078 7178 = 1.05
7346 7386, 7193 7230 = 1.04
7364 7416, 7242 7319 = 1.04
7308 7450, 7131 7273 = 1.06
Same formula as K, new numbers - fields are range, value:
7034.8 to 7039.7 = 31.6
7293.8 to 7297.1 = 33.7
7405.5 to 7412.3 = 32.6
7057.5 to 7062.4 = 30.7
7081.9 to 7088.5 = 44.8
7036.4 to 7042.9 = 32.2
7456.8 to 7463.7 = 33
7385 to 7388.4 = 30.9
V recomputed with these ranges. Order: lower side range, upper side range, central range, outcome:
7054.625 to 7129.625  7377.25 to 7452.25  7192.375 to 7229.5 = 1.3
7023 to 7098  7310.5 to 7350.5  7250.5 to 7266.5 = 0.3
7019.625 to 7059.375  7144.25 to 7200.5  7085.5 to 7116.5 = -3.4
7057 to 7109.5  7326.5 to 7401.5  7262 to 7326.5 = 1.3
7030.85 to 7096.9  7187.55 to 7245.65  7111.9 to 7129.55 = 0.9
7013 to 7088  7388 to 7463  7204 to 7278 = 1.3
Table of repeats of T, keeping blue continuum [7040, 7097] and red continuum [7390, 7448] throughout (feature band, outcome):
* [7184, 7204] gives 0.7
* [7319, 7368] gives 1.4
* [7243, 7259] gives 0.8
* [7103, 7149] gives 3.3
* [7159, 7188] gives 1.1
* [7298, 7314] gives 0.5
